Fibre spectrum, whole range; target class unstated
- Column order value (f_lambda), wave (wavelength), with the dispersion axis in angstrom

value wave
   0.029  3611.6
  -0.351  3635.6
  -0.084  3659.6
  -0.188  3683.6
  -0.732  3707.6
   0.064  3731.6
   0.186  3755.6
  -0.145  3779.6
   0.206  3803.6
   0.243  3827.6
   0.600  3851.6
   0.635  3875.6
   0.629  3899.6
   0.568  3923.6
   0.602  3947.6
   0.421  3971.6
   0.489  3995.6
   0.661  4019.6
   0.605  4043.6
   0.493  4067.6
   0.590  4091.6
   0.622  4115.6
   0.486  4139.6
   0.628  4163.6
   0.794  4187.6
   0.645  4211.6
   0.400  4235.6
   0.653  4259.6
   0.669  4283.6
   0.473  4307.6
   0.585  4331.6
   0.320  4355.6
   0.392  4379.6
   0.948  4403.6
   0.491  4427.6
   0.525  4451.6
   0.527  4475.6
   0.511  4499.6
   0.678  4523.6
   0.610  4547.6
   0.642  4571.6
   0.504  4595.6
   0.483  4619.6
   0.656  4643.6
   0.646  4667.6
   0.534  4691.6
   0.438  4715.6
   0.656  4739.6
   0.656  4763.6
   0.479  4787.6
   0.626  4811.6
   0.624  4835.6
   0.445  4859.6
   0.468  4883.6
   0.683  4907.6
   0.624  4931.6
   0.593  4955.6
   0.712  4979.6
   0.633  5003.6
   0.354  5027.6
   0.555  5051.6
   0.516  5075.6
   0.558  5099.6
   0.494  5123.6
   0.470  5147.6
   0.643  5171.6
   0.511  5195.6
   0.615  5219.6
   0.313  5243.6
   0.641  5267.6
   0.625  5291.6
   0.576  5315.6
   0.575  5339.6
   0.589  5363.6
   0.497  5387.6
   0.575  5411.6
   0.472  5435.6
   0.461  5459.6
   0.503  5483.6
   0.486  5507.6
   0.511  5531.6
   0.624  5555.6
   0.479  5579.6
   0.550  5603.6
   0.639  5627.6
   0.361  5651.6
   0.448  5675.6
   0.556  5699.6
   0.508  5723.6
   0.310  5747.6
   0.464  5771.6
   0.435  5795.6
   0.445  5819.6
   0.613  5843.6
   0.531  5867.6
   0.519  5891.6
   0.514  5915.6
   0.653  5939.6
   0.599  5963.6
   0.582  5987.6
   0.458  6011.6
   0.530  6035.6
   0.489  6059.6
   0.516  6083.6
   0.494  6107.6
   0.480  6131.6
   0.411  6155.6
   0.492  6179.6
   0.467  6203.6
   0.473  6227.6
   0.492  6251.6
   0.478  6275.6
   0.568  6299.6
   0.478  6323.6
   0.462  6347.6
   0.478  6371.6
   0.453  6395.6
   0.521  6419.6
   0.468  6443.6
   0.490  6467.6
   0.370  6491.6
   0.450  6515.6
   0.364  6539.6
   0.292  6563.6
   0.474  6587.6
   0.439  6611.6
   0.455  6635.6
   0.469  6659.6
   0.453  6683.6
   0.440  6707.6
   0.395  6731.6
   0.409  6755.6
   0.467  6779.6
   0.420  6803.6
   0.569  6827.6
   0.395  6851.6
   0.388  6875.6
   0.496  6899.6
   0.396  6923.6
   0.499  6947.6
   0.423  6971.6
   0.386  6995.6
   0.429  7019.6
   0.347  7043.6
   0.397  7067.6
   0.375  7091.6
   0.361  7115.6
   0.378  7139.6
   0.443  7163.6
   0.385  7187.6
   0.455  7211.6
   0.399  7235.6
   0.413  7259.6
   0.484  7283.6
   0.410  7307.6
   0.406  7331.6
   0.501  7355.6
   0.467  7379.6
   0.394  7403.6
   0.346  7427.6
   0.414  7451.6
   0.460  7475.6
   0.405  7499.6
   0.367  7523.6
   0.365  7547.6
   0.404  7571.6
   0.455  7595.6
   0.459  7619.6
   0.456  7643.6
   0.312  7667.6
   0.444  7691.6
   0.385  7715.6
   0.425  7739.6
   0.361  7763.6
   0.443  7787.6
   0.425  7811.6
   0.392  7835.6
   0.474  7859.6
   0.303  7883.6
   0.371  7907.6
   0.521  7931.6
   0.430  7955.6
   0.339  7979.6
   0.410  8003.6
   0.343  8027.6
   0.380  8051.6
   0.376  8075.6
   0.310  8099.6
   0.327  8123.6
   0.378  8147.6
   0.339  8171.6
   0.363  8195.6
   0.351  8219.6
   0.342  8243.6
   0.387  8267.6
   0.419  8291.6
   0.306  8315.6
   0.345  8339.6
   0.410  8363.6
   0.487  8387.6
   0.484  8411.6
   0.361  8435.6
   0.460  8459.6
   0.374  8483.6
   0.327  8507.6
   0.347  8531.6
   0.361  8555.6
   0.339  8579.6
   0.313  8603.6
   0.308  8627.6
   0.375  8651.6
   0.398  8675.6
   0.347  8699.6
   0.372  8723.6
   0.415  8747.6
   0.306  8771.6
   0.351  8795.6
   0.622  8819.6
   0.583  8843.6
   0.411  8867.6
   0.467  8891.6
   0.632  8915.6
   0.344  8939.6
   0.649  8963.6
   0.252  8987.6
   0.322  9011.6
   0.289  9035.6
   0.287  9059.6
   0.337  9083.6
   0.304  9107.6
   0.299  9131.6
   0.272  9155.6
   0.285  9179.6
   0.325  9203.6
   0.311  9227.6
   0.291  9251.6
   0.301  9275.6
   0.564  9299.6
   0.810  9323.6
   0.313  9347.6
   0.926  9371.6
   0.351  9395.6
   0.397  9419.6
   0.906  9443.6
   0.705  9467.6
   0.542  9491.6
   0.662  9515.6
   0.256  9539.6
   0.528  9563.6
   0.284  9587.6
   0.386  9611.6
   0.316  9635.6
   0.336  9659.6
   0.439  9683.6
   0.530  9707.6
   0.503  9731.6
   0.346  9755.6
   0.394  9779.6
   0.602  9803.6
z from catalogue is 0.000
